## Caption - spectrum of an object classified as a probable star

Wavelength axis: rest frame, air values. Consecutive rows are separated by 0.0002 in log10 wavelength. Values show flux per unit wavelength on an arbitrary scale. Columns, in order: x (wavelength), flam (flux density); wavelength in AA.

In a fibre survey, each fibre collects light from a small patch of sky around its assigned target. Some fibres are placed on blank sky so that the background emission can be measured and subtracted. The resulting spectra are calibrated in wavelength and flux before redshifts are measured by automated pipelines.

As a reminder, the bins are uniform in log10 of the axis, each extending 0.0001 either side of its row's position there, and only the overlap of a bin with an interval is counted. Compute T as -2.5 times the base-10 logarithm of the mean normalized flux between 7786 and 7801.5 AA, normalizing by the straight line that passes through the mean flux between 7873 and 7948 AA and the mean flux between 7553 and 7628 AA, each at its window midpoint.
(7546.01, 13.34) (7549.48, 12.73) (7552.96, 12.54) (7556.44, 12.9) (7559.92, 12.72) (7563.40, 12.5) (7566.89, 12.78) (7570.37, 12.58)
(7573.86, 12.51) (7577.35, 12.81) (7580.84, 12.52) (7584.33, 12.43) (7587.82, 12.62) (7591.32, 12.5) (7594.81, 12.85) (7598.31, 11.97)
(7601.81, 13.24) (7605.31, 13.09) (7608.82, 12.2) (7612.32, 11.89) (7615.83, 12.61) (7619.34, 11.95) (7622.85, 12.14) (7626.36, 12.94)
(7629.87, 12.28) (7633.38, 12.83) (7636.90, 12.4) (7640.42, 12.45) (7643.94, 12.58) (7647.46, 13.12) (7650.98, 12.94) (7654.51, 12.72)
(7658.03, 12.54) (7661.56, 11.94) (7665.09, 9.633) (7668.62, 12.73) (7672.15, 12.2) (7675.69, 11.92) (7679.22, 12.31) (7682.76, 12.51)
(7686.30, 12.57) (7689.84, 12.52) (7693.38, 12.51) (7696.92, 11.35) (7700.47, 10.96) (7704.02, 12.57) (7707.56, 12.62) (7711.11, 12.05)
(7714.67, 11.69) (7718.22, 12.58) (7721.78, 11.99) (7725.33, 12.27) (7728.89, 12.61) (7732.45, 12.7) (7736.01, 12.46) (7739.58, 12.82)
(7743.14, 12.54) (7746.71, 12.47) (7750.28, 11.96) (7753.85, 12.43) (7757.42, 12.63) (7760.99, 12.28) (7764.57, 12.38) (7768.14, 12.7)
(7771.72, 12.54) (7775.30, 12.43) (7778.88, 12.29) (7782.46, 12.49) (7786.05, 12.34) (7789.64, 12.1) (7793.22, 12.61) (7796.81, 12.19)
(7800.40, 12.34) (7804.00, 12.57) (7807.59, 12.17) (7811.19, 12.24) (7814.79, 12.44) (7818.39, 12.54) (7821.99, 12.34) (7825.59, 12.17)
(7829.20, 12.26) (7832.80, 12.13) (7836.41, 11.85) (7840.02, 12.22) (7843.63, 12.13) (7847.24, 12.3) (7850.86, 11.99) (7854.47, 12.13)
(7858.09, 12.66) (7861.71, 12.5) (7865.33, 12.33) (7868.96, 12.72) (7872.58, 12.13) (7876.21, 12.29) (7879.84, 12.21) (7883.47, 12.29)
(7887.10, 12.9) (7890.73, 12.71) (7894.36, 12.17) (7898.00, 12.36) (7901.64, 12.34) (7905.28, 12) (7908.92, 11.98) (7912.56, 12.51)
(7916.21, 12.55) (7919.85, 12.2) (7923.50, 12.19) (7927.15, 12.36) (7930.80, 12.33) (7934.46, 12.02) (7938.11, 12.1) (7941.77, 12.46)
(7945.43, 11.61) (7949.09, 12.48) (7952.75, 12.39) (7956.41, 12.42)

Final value 0.01 mag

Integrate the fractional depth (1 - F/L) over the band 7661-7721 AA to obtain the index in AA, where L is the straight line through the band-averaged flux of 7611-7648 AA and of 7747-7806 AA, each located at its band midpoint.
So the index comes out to 1.88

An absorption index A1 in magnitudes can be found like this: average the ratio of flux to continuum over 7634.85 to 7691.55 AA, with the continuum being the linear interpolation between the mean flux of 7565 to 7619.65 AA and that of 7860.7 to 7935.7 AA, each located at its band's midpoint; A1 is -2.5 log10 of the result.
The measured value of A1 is 0.02 mag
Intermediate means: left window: 12.5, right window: 12.3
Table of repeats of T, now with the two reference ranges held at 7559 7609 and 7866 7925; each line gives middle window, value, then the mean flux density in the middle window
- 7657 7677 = 0.07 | 11.8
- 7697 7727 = 0.04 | 12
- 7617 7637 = 0.01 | 12.4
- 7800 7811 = 0.01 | 12.3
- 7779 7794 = 0.01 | 12.4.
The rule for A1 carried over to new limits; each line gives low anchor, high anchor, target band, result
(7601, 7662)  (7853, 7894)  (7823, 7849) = 0.03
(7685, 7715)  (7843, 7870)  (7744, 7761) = -0.02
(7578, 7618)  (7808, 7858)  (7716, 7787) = -0.01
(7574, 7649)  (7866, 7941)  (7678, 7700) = 0.02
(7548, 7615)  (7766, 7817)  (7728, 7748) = -0.01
